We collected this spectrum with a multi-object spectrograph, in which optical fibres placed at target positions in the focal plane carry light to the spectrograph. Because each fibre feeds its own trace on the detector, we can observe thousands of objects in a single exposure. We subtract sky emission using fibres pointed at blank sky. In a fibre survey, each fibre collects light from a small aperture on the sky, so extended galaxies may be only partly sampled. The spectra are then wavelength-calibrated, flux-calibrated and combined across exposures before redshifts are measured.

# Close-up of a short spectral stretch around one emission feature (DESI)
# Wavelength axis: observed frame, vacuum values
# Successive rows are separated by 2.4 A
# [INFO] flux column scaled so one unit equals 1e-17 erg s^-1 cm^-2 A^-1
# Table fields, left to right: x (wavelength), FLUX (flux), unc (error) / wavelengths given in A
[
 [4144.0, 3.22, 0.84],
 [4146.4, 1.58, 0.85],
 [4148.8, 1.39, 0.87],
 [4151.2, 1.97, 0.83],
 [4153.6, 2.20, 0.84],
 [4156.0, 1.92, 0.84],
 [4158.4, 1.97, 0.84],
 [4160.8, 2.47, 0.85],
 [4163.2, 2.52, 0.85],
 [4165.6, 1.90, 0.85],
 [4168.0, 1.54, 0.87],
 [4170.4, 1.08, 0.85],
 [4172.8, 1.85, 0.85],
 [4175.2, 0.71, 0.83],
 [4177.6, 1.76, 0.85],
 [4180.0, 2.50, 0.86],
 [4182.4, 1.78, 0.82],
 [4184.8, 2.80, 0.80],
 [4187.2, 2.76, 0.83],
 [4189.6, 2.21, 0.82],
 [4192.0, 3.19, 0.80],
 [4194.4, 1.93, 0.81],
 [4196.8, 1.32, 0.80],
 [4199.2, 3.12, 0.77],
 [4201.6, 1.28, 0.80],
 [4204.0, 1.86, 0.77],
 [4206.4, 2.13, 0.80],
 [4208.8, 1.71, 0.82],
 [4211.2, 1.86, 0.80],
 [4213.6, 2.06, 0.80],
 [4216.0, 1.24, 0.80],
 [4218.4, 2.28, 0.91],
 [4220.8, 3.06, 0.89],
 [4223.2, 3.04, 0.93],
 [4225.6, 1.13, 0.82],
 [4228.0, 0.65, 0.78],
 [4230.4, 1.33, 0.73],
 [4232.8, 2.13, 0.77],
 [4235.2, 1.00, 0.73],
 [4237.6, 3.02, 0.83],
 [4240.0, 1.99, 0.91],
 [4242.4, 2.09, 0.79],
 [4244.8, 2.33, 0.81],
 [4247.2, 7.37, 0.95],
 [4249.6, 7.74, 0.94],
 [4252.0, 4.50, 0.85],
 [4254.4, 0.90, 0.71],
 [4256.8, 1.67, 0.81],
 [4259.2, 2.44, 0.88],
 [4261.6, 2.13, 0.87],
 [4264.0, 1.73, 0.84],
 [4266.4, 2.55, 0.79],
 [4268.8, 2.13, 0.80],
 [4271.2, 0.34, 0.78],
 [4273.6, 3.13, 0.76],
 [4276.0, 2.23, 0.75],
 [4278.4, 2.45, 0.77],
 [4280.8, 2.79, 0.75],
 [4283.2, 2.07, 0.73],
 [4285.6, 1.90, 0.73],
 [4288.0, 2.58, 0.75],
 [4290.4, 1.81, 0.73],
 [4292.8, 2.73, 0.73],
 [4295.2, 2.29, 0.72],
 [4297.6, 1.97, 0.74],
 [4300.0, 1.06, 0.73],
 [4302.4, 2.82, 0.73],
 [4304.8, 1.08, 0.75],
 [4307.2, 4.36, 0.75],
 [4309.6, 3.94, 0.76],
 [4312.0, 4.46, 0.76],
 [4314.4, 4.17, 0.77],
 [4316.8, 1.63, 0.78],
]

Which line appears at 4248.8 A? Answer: [O II] 3727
